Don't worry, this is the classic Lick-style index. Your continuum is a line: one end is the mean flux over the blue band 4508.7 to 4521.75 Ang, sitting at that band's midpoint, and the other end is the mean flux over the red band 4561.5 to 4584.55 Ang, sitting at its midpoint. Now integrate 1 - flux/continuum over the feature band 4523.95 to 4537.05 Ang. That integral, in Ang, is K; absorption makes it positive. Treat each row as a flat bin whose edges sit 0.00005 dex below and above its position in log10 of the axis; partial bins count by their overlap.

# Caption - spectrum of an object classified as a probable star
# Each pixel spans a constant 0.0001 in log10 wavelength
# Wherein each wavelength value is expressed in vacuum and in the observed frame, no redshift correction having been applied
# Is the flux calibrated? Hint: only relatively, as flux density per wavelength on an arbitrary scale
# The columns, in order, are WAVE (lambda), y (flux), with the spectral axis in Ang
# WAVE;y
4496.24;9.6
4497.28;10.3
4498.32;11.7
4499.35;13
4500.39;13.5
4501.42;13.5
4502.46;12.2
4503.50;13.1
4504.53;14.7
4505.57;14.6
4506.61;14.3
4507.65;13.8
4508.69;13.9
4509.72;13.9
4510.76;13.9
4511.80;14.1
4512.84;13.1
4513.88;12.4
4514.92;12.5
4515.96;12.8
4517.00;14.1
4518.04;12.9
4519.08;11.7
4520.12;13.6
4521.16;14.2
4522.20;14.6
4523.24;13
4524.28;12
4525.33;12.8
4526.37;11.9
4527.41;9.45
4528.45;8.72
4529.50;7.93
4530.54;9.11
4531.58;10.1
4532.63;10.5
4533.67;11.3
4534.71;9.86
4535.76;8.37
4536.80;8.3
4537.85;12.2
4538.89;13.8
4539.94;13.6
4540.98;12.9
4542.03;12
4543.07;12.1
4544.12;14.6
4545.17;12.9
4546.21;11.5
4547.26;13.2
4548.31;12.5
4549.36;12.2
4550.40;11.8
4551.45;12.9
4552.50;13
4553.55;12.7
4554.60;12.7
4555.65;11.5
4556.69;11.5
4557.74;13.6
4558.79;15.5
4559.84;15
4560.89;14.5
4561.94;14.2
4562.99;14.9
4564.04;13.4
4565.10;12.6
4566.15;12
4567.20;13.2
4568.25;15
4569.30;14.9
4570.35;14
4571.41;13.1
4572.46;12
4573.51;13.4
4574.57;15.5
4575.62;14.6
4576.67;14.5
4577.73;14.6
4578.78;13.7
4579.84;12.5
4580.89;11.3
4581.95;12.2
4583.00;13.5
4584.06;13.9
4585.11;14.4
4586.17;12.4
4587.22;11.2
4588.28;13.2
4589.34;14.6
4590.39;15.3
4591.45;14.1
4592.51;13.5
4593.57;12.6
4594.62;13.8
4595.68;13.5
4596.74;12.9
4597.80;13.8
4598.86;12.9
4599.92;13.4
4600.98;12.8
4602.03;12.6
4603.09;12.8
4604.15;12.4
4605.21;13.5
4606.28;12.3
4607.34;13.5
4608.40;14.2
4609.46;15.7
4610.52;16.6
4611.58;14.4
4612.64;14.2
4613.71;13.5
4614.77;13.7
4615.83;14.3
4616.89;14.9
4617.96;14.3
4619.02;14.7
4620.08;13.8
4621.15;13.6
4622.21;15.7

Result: 3.3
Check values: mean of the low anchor 13.3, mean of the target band 10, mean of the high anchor 13.6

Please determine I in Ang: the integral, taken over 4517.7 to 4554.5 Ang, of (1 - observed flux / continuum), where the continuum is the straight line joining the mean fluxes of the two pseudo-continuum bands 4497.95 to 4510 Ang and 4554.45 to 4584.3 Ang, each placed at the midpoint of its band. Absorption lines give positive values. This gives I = 4.7 Ang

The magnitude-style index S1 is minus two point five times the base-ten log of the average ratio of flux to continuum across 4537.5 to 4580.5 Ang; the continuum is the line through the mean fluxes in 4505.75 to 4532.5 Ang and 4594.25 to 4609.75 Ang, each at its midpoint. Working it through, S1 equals -0.04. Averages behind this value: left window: 12.4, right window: 13.3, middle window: 13.3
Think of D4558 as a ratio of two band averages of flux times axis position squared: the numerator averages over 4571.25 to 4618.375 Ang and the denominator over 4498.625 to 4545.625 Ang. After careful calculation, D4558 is 1.13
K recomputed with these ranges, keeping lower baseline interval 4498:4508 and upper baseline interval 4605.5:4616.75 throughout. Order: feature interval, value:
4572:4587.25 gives 0.7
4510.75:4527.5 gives 0.8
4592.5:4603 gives 0.7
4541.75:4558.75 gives 1.4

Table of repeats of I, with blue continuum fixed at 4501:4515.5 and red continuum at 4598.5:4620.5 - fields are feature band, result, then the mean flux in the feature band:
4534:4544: 1.51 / 11.6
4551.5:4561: 0.30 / 13.3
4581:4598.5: 0.53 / 13.4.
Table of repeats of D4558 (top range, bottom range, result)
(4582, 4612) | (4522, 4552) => 1.20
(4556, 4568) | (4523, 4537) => 1.36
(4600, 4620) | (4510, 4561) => 1.17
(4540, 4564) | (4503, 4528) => 1.01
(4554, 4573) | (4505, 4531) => 1.09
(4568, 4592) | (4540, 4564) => 1.05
